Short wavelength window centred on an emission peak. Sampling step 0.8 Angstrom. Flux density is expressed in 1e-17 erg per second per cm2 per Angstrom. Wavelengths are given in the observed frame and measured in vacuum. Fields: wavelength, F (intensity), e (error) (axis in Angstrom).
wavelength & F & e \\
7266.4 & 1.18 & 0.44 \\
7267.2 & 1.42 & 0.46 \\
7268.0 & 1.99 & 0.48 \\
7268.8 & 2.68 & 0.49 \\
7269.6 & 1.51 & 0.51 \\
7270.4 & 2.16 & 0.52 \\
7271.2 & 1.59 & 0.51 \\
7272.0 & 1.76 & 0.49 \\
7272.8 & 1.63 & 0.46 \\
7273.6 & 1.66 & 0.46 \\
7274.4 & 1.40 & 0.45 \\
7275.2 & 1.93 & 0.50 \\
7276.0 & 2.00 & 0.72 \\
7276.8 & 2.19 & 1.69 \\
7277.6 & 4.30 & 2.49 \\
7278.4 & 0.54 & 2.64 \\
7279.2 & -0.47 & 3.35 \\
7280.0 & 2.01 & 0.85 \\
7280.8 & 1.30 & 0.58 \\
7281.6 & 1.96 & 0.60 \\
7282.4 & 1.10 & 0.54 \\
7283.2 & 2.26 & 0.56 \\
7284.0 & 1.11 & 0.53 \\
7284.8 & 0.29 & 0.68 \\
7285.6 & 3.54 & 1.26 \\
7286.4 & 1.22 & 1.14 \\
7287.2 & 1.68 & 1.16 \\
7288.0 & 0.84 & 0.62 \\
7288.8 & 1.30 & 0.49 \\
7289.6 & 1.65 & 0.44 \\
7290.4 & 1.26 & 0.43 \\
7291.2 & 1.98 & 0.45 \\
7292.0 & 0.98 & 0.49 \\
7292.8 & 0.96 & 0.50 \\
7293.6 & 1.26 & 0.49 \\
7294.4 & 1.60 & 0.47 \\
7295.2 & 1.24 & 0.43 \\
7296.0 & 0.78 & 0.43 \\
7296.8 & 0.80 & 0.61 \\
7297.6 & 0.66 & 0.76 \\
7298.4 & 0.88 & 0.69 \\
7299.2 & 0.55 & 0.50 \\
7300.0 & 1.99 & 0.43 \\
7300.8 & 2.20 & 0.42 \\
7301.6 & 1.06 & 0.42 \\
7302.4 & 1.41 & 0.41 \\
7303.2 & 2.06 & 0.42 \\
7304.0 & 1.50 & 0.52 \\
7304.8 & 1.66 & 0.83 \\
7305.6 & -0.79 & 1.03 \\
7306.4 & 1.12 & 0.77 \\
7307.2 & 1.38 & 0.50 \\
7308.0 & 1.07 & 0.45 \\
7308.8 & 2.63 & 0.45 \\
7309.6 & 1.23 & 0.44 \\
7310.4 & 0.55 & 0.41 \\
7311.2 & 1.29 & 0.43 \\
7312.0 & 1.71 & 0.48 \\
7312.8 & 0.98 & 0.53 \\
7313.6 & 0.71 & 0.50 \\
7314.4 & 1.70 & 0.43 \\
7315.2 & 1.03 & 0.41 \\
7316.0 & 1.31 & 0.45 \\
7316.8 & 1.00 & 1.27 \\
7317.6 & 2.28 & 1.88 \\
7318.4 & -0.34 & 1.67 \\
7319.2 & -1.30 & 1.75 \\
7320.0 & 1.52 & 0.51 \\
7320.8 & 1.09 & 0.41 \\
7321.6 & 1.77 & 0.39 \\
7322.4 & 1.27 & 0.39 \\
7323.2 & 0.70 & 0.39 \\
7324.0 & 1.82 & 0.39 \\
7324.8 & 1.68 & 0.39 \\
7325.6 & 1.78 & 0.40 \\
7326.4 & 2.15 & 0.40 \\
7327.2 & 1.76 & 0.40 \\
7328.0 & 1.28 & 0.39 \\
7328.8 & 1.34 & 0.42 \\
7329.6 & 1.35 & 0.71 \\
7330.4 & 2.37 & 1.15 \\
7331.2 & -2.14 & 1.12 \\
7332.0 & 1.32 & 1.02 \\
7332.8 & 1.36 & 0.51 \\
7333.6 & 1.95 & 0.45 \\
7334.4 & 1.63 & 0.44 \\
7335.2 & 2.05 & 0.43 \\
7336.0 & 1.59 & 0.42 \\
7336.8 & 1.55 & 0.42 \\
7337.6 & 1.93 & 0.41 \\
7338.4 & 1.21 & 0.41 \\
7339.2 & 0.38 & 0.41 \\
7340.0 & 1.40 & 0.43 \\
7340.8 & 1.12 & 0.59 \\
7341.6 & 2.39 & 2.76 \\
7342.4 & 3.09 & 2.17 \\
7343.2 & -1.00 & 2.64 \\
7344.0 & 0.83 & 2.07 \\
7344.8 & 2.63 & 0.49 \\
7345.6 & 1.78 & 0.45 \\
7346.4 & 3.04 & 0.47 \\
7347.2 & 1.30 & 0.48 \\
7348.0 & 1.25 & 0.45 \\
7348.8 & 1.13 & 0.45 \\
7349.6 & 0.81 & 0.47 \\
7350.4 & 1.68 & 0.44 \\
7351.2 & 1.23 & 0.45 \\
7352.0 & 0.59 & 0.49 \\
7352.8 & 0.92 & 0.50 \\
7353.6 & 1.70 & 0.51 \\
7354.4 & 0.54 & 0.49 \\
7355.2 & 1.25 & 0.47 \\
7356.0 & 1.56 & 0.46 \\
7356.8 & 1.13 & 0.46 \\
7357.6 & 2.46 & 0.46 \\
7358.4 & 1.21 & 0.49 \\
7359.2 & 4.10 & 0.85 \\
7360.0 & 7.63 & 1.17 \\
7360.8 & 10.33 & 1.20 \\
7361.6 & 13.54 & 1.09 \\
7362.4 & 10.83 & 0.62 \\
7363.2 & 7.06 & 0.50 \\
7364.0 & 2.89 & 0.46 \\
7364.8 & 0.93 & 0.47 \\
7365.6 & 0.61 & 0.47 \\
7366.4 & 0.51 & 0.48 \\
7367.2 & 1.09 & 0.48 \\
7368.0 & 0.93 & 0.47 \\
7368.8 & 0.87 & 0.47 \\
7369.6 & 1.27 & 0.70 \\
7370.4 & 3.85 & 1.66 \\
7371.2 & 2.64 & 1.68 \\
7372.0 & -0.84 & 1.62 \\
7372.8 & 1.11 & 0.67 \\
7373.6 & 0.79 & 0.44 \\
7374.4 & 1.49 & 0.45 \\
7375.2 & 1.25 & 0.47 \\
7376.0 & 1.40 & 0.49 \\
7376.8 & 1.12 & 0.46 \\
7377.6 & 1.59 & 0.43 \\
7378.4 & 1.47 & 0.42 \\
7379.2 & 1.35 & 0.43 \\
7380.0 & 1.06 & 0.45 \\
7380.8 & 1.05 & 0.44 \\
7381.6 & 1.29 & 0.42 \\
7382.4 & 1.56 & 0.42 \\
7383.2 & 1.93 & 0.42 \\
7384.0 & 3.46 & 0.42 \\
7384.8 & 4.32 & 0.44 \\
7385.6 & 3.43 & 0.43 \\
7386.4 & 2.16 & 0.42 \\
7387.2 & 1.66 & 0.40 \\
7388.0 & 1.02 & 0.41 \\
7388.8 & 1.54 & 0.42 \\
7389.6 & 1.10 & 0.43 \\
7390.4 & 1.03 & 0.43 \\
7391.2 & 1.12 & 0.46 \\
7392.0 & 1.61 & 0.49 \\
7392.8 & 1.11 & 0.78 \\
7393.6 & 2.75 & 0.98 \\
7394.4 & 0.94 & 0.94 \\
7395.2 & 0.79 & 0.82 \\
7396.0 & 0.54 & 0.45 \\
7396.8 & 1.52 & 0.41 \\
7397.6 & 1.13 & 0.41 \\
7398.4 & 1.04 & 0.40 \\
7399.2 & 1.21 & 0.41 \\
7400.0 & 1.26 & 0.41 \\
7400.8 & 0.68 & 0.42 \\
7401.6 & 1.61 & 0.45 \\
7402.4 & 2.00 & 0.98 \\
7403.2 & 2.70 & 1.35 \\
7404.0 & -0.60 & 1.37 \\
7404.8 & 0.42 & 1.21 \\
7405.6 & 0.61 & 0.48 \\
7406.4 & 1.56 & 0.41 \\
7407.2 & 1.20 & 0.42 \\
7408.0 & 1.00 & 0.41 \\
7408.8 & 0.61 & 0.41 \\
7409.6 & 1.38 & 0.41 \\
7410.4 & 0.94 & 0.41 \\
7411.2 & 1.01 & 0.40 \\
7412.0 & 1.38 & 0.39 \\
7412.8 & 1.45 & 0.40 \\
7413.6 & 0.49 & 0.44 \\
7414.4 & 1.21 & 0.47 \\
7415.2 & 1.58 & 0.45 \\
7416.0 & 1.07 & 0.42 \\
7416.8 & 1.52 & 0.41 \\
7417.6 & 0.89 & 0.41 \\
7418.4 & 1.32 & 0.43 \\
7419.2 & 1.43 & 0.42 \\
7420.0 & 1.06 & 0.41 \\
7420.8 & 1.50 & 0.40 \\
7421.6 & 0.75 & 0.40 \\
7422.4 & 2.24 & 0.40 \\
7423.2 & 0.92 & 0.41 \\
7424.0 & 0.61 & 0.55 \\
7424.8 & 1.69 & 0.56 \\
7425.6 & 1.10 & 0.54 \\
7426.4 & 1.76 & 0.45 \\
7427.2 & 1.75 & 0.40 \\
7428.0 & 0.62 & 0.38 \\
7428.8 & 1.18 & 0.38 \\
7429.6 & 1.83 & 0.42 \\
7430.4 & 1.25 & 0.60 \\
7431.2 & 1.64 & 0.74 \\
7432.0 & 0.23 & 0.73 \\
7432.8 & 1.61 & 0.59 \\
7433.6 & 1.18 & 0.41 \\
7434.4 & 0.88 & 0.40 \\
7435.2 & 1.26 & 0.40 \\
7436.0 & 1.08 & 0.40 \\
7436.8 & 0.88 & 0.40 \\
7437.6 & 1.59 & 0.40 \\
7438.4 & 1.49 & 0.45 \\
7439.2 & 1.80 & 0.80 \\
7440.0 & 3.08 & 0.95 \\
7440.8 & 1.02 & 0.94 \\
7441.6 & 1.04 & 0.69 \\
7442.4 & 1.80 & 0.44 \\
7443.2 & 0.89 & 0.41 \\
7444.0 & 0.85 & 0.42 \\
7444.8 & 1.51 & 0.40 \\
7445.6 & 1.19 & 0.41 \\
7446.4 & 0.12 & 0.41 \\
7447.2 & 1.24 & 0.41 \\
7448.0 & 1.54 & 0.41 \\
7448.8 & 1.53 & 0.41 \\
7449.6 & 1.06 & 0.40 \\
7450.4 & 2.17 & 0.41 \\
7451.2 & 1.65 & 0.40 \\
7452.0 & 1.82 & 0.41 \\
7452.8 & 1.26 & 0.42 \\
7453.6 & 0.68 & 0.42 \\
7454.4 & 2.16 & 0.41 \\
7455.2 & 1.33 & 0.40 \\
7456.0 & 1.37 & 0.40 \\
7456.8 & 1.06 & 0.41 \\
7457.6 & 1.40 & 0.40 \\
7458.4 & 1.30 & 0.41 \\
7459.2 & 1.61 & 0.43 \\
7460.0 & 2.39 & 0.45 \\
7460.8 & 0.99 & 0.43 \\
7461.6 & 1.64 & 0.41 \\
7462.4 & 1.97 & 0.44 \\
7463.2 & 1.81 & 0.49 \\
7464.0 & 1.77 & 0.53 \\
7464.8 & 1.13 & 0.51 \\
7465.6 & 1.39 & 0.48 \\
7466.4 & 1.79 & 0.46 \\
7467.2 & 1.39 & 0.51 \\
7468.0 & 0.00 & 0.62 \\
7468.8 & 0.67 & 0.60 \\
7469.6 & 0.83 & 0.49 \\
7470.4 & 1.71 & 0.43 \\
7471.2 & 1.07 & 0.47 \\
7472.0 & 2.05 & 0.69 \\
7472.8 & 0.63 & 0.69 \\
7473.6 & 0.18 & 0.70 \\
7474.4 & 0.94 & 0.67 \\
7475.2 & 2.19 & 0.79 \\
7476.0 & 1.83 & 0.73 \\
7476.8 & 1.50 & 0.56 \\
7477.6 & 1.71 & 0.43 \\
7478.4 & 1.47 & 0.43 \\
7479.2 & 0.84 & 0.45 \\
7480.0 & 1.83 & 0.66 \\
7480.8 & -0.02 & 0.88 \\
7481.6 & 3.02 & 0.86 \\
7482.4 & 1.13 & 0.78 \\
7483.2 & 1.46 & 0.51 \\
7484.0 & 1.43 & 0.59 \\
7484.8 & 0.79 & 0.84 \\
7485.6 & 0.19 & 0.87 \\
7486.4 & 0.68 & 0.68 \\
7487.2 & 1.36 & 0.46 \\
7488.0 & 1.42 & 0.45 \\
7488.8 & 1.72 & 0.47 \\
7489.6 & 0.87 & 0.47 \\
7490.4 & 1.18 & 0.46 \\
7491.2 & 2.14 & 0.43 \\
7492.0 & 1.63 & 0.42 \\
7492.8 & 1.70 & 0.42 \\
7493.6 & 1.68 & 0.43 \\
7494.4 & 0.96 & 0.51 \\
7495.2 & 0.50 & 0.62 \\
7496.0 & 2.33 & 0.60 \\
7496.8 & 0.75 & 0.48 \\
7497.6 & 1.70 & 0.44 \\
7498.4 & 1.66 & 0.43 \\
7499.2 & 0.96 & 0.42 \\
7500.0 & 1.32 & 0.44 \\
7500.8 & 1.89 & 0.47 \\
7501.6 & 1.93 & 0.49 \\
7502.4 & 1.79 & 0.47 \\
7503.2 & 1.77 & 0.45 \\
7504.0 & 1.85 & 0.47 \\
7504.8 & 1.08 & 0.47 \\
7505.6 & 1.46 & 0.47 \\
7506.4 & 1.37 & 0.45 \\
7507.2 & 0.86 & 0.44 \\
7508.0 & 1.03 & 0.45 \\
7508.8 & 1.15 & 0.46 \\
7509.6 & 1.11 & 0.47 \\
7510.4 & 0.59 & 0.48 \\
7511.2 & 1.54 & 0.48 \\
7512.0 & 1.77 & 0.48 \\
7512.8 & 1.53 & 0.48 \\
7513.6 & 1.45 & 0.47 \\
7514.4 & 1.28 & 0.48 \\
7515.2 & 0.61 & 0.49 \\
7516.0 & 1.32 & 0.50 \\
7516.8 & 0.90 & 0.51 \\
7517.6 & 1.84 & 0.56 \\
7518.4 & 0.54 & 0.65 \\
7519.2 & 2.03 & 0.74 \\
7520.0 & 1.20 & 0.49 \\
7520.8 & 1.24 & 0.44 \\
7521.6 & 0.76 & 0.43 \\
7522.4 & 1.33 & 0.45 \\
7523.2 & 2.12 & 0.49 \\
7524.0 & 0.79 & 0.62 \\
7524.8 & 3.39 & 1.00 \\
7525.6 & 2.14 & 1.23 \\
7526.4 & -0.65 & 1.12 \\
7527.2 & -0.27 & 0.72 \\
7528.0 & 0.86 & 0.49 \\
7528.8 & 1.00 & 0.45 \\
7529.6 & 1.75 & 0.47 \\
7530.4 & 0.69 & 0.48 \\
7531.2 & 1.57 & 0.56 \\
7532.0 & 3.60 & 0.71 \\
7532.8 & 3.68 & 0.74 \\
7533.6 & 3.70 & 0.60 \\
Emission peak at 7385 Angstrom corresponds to [N II]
